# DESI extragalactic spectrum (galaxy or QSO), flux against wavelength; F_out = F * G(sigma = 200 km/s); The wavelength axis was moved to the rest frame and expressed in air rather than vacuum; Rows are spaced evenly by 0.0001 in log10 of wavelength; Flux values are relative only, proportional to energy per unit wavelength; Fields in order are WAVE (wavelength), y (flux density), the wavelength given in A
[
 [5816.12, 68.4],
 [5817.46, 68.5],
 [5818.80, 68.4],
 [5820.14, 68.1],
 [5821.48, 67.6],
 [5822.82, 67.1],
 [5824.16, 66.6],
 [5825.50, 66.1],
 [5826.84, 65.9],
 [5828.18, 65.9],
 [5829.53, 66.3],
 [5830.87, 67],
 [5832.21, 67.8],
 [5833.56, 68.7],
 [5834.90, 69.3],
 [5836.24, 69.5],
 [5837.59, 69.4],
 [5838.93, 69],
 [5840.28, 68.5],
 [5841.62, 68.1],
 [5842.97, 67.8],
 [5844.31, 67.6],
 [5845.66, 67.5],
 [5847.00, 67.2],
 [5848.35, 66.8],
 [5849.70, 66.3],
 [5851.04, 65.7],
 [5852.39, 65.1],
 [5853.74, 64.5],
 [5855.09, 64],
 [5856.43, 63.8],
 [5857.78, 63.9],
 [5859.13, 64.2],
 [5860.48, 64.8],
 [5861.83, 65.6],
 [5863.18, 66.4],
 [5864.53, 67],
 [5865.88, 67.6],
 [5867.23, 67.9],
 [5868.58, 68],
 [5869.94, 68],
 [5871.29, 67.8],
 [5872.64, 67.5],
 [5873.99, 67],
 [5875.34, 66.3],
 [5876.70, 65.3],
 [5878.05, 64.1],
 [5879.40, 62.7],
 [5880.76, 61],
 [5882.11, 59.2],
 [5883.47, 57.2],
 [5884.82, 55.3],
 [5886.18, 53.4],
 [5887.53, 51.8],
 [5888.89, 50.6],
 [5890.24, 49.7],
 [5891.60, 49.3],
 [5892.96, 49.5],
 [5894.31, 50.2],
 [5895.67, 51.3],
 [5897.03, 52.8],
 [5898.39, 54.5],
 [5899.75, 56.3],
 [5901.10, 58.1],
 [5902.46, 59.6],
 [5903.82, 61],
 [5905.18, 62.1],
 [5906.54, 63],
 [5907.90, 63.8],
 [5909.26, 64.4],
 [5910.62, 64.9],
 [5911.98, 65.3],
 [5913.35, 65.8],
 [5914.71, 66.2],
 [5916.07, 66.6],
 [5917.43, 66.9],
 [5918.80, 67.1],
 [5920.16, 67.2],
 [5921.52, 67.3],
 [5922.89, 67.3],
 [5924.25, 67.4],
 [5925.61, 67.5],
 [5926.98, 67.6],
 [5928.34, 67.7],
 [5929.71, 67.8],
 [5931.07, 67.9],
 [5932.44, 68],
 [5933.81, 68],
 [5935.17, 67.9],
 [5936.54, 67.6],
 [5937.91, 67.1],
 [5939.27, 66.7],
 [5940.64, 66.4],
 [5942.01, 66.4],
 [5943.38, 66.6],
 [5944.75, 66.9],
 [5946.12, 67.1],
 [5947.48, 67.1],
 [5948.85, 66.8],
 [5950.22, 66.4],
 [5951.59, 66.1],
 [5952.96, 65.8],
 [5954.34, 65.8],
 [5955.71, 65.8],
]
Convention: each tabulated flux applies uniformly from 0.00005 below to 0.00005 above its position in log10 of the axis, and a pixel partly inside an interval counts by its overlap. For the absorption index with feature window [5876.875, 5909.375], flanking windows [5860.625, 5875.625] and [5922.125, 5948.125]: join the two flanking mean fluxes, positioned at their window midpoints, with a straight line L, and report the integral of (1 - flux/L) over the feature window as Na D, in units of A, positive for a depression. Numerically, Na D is 5.08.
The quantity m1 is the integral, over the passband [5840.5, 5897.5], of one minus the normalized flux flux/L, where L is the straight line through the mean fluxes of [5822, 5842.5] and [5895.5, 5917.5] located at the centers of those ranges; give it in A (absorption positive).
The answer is 2.2 A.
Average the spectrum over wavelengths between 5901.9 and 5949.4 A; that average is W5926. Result 66.2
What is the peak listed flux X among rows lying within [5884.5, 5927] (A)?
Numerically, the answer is 67.6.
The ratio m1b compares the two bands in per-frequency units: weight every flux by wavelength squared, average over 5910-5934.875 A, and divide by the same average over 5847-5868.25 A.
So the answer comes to 1.04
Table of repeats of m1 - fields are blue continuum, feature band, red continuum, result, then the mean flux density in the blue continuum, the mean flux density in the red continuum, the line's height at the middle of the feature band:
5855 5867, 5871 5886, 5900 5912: 0.4 A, 65.4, 62.1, 64.2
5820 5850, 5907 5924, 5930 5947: 0.3 A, 67.6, 67.3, 67.3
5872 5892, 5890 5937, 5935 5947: 0.5 A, 58.8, 66.9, 63.2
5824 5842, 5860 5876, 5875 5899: -1.9 A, 67.7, 55.6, 59.9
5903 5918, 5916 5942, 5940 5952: -0.7 A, 64.5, 66.7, 65.6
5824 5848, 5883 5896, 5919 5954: 3.0 A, 67.7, 67.1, 67.4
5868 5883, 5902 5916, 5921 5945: 0.5 A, 65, 67.3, 66.4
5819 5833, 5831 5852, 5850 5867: -0.5 A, 66.9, 65.3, 66.1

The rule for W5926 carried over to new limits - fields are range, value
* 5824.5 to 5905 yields 62.9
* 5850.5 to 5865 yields 65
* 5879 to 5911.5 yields 56.7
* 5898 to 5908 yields 59.8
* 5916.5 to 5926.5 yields 67.2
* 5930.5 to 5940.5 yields 67.5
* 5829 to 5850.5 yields 67.9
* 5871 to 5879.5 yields 66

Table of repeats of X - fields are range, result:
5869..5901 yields 68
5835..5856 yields 69.5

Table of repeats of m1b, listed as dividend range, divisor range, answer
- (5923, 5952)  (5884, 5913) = 1.20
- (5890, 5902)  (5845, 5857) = 0.81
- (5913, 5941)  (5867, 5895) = 1.15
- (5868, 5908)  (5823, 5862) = 0.90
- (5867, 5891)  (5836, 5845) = 0.90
